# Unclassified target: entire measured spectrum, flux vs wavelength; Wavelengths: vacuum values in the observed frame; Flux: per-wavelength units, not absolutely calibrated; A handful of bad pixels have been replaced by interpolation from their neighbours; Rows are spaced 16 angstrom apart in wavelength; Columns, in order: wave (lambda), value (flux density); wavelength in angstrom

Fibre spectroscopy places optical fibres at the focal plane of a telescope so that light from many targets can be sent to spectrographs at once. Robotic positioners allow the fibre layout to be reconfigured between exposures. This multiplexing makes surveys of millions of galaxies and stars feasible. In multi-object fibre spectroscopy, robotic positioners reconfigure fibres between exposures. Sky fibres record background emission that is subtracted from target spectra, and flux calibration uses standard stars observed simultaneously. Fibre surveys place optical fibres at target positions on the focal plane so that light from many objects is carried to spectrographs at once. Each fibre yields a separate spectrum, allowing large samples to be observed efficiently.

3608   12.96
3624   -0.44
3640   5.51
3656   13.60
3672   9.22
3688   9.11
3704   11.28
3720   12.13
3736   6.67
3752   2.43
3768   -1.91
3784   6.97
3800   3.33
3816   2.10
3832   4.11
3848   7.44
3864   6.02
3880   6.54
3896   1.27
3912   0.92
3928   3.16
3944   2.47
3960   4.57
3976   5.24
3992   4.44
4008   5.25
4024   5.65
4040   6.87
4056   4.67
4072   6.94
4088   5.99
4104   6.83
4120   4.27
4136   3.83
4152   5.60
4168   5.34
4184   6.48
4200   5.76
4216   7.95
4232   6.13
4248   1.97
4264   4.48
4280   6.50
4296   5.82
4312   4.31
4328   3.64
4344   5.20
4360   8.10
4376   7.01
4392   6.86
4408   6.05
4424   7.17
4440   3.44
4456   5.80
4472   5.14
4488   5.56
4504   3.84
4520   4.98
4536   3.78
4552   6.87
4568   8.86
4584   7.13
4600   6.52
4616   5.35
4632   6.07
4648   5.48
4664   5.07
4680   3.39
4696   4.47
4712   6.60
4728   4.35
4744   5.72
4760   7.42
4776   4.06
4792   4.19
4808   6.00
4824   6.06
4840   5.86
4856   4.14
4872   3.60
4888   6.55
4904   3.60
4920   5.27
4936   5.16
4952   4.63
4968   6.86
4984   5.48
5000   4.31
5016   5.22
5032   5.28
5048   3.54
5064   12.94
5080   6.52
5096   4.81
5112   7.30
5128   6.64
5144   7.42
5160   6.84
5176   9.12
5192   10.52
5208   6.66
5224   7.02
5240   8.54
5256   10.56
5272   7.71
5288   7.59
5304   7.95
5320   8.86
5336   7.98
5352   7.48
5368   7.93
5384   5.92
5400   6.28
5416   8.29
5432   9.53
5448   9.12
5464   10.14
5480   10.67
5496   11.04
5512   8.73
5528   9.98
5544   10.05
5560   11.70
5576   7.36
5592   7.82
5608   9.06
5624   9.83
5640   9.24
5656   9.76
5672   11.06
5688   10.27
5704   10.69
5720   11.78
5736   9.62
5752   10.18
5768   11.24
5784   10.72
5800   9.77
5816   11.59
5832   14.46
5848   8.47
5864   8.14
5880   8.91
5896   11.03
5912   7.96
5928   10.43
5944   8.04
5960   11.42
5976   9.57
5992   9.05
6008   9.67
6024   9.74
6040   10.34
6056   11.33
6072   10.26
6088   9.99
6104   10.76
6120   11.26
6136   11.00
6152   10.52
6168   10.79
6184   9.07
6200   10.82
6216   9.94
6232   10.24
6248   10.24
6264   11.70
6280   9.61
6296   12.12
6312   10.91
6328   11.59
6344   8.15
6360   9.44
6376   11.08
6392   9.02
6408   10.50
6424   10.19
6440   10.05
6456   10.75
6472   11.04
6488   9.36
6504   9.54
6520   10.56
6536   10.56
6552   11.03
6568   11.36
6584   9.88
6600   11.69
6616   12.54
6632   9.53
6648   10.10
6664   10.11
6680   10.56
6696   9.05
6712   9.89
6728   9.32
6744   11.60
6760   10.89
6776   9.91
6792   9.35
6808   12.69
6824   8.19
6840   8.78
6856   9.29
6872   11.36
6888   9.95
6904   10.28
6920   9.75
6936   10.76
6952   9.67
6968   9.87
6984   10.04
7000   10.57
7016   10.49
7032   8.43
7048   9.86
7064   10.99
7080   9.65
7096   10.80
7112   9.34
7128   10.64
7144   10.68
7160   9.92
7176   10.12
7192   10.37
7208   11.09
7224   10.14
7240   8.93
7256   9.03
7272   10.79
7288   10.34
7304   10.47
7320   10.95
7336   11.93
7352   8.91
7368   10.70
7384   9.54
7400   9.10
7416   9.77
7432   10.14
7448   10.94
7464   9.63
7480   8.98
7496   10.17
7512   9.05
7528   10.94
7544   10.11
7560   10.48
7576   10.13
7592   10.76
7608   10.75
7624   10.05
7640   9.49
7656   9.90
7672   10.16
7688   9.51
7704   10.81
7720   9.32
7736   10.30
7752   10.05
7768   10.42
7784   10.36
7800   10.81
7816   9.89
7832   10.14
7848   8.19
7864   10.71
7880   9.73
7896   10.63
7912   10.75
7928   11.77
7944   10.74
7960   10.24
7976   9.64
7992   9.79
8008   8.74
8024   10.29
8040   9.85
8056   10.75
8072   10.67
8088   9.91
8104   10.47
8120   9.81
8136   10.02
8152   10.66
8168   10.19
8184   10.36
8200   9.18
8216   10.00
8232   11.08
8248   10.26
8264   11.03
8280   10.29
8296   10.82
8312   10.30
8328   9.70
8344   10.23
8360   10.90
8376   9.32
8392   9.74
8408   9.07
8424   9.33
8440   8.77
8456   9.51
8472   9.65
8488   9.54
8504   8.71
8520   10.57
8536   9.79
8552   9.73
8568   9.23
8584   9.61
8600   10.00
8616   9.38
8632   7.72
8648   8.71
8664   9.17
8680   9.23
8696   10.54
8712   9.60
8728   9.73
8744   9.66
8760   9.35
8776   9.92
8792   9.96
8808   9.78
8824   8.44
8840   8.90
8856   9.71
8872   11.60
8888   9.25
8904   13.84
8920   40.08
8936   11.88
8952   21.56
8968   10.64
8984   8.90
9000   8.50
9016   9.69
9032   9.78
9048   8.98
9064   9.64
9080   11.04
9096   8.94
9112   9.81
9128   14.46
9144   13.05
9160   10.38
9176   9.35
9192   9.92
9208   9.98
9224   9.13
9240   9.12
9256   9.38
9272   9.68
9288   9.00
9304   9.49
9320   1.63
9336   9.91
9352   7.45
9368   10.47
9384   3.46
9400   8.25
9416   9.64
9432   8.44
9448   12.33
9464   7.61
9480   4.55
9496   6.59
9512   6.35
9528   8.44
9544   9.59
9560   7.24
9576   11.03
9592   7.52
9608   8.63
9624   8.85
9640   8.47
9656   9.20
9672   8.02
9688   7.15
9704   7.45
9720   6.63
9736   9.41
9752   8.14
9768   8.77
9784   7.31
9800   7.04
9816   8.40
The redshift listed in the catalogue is 0.36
